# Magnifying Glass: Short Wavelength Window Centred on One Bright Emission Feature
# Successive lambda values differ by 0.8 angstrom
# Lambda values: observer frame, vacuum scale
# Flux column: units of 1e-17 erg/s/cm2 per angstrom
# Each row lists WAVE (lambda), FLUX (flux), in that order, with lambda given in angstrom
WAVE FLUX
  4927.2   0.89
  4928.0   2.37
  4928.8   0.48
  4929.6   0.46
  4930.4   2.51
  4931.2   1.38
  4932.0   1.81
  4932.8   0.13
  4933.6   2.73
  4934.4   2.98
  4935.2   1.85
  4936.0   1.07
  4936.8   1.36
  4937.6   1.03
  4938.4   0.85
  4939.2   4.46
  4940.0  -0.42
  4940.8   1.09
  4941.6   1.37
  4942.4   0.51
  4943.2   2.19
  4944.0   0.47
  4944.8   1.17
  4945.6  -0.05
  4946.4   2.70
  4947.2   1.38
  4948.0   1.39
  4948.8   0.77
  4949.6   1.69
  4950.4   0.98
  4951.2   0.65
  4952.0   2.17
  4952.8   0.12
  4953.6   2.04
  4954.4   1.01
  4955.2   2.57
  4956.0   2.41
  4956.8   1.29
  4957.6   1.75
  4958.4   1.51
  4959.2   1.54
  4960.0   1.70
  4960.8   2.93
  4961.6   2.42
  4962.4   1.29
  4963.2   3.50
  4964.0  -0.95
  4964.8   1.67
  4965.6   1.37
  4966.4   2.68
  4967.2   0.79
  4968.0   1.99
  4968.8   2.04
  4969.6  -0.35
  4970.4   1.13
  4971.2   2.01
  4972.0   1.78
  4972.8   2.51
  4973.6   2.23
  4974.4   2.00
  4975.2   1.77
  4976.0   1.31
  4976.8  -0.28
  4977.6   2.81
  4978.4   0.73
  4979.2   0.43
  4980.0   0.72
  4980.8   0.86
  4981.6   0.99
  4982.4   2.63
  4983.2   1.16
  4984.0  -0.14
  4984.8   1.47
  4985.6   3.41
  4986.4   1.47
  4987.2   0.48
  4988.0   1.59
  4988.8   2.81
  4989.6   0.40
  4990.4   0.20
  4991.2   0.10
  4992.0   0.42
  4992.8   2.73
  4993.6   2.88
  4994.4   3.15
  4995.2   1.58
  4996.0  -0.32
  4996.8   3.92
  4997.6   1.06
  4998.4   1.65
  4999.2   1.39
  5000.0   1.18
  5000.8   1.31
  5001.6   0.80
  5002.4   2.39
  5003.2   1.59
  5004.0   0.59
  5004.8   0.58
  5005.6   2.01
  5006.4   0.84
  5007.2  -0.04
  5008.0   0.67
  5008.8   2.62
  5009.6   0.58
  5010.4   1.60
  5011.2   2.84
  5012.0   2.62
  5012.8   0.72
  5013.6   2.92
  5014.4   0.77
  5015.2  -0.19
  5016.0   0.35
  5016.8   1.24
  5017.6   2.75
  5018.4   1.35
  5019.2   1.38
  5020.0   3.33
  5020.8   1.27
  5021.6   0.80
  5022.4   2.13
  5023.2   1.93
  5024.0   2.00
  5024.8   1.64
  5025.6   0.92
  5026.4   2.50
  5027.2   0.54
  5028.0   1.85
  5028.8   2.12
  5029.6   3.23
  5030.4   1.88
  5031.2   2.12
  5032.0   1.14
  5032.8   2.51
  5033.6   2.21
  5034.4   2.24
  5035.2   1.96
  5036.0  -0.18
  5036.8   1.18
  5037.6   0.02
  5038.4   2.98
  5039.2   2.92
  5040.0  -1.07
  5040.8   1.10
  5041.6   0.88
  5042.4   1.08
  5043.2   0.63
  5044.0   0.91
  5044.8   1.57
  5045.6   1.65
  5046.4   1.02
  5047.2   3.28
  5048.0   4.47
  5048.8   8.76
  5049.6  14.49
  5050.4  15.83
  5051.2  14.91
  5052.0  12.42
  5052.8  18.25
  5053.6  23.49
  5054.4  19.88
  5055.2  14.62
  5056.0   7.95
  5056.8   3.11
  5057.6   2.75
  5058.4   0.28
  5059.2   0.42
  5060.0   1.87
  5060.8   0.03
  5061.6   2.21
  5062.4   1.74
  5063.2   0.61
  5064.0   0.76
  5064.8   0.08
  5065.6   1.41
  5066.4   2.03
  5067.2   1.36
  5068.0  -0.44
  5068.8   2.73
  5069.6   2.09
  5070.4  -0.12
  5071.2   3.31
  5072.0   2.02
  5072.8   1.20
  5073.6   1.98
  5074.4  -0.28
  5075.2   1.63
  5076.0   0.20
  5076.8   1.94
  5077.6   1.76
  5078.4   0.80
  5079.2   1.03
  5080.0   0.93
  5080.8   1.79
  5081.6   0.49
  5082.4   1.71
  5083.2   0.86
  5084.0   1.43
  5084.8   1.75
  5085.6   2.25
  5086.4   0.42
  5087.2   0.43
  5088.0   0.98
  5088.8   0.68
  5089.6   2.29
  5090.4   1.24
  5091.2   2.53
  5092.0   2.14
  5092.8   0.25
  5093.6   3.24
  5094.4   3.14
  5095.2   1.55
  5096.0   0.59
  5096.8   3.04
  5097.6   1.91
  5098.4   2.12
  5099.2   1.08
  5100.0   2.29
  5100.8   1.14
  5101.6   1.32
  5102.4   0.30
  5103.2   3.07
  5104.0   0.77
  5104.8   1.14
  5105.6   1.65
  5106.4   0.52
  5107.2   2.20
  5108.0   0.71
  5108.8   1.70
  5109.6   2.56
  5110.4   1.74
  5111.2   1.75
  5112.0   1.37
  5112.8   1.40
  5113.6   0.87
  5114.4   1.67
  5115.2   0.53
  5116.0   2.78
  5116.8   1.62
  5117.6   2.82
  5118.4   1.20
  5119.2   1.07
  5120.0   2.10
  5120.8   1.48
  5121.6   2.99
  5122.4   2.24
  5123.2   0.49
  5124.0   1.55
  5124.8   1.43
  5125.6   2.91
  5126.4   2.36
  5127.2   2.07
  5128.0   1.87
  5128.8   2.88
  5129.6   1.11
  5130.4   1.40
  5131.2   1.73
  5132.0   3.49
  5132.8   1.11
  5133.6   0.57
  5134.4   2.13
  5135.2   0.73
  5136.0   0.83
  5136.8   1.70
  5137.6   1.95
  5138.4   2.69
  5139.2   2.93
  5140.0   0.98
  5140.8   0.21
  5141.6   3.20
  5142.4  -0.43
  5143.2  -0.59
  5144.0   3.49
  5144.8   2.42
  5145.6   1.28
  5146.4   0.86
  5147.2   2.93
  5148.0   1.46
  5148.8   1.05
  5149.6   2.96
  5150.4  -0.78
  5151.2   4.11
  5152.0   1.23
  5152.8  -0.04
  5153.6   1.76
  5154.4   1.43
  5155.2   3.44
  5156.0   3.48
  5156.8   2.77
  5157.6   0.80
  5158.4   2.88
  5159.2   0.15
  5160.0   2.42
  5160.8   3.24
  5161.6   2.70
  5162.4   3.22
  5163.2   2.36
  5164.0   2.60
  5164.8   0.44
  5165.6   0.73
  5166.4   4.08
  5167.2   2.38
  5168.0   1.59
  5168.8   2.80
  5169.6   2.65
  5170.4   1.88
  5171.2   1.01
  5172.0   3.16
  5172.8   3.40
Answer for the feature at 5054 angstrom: [O II] 3727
